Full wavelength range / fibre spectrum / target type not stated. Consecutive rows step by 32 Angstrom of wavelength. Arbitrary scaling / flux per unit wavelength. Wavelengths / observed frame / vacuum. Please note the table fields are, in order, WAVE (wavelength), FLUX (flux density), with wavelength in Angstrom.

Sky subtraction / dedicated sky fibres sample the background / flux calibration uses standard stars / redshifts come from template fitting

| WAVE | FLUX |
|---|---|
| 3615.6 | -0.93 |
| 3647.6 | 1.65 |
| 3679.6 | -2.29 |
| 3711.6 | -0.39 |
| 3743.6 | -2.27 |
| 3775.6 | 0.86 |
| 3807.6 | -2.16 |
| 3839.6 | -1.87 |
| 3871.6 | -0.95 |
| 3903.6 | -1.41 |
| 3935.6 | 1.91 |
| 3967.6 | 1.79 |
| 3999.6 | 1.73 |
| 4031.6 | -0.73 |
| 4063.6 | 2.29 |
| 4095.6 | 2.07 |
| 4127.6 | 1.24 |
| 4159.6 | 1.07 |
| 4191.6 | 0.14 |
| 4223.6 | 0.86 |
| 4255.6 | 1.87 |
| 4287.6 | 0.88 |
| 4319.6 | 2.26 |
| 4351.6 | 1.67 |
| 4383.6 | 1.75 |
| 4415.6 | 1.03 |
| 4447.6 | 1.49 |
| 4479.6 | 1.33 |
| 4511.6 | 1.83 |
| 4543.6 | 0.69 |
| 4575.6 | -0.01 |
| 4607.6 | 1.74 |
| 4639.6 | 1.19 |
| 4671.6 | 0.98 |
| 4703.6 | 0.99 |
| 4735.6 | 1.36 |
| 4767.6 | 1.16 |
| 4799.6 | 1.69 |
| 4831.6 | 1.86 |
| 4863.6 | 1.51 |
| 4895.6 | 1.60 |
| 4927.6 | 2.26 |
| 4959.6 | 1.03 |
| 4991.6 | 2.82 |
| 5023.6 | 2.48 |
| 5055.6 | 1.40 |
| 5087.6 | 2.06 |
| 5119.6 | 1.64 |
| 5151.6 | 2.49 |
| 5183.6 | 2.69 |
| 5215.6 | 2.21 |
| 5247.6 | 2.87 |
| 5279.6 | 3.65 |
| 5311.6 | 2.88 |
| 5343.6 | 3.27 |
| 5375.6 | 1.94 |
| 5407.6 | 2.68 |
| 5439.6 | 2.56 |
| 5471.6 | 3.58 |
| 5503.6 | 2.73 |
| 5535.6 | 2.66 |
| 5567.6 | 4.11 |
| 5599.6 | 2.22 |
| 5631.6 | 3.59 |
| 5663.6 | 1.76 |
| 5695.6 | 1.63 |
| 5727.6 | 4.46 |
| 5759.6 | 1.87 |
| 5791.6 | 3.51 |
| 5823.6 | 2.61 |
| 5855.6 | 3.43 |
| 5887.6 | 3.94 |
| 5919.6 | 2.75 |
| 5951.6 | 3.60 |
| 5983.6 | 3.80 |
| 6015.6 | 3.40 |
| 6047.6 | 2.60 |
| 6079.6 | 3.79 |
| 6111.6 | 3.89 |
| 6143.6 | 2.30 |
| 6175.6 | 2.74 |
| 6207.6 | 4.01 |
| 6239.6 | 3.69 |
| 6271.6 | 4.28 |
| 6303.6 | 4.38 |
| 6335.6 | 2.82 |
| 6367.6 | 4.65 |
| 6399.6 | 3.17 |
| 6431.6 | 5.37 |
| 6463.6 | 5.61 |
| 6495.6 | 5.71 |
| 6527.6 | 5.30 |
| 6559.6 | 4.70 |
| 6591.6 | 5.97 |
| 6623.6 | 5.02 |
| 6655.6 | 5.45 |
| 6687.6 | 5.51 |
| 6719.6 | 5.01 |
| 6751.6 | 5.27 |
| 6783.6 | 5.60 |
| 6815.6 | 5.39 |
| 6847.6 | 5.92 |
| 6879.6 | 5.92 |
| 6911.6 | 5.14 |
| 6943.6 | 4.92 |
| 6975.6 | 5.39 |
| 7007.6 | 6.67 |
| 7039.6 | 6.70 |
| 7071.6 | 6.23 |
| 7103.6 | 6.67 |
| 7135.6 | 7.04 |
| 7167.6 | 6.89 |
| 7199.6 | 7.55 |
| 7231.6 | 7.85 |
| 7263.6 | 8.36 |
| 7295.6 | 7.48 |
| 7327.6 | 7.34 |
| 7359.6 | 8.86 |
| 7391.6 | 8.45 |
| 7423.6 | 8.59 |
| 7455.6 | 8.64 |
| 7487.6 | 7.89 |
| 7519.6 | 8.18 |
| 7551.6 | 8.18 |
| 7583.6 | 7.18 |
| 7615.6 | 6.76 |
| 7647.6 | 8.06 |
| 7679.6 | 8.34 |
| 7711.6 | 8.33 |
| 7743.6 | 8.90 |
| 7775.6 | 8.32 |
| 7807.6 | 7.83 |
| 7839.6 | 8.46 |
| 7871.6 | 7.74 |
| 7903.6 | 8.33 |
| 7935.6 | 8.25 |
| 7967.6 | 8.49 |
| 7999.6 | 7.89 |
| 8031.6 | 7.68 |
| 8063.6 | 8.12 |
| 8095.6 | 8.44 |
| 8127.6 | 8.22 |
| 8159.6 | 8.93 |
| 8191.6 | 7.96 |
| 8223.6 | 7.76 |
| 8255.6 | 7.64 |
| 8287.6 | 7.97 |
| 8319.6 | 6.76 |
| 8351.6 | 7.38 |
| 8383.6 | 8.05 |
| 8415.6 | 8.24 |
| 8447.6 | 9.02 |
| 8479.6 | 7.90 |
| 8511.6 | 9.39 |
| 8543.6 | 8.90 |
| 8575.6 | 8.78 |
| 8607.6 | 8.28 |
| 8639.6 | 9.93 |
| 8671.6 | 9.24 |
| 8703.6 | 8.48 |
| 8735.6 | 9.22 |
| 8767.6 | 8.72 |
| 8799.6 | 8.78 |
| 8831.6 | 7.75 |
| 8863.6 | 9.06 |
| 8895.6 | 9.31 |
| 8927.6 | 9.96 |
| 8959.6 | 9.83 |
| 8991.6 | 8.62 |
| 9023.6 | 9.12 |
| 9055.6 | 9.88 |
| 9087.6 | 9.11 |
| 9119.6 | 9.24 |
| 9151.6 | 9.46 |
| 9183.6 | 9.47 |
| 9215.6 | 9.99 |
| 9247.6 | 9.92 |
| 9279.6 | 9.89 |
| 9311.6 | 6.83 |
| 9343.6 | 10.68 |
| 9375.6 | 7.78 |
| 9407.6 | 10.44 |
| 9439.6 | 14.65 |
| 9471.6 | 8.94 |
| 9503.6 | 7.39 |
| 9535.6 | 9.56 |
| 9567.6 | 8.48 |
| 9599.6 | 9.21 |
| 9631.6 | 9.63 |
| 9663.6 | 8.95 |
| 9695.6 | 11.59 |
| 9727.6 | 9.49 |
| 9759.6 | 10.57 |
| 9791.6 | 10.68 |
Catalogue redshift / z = 0.61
